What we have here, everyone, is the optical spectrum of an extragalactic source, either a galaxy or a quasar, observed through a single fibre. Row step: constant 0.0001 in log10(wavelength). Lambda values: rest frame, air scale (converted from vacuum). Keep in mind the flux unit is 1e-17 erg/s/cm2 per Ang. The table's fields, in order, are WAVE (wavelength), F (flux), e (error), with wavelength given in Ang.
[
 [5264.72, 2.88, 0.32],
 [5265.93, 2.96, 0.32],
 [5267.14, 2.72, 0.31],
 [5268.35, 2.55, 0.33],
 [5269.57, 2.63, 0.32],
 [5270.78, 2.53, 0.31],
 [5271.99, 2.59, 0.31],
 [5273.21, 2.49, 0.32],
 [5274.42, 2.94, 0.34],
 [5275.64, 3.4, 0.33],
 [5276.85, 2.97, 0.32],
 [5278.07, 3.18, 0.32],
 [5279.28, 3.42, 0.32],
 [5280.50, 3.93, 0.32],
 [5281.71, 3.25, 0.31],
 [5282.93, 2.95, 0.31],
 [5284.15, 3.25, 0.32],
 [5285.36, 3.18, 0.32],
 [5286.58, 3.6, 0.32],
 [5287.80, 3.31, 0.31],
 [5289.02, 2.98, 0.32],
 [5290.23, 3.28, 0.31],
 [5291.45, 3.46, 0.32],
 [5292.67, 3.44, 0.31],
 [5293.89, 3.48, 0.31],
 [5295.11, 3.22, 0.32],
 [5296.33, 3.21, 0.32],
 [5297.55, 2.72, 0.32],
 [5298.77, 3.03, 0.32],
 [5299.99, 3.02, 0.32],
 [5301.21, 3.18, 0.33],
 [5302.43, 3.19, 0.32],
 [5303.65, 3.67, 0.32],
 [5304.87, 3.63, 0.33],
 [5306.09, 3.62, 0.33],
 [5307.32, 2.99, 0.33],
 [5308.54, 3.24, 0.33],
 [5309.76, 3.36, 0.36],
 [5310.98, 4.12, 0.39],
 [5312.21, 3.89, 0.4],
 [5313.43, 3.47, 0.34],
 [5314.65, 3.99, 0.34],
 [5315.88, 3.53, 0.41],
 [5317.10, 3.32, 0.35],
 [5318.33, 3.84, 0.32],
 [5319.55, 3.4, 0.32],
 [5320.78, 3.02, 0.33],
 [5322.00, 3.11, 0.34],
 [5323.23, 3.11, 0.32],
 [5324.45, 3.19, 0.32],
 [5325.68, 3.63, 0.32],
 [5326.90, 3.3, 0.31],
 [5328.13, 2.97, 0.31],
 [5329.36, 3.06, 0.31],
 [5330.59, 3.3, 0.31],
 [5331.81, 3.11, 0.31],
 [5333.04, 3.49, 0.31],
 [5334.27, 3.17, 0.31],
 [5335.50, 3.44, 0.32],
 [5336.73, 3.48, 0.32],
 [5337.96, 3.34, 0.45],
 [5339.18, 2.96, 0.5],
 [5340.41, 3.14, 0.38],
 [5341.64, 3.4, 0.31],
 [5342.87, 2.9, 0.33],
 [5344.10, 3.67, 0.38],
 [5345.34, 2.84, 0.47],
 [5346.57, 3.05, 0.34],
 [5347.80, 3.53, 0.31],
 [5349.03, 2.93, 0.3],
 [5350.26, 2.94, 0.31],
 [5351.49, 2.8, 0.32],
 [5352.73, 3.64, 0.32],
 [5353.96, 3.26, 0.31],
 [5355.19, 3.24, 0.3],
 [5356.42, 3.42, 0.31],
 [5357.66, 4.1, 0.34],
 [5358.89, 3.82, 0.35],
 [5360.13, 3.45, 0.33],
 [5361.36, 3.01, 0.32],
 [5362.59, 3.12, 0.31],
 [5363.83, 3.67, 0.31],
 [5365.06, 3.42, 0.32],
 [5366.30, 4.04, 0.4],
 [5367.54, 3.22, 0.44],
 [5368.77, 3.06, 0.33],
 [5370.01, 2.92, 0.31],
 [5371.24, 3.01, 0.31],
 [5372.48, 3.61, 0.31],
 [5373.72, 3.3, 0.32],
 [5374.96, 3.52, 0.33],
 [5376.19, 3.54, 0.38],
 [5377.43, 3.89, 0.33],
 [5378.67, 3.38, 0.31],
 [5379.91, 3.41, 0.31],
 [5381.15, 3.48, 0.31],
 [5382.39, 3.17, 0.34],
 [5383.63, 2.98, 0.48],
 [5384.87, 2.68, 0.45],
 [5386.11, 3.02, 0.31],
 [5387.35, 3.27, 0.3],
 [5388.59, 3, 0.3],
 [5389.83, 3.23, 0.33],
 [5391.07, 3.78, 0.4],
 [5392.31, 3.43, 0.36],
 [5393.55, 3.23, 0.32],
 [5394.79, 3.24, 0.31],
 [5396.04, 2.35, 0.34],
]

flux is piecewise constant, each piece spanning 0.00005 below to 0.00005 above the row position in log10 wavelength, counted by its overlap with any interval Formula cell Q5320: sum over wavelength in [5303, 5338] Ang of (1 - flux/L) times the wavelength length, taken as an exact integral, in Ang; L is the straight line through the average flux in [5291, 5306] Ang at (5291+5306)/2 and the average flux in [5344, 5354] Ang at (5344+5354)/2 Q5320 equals -2.0 Ang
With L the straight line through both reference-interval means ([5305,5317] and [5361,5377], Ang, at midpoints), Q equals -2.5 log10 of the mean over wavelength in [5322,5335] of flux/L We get 0.089 mag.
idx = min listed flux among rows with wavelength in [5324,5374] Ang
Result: 2.8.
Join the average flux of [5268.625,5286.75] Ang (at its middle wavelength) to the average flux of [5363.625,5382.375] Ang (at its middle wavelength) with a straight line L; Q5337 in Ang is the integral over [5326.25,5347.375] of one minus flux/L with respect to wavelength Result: 0.4 Ang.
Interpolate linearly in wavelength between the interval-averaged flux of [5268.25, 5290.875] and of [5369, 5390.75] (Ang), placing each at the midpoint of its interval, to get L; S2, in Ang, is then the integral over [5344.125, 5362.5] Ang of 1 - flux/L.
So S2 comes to -0.45 Ang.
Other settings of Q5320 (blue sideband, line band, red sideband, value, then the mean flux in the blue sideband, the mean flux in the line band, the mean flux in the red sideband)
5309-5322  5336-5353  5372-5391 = 1.4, 3.57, 3.18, 3.31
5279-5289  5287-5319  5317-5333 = -0.9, 3.33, 3.39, 3.26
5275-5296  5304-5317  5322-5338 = -1.1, 3.31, 3.58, 3.27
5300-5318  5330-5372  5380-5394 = 0.7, 3.5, 3.29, 3.21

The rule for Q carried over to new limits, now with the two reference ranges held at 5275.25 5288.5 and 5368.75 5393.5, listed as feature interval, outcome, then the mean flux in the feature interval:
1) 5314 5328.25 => -0.026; 3.38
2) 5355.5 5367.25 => -0.079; 3.54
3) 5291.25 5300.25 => 0.039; 3.19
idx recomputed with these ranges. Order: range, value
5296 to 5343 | 2.72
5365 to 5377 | 2.92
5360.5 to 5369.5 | 3.01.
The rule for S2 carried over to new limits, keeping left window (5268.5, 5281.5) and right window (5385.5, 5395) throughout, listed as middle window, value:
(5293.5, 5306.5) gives -0.9 Ang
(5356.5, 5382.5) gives -1.7 Ang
